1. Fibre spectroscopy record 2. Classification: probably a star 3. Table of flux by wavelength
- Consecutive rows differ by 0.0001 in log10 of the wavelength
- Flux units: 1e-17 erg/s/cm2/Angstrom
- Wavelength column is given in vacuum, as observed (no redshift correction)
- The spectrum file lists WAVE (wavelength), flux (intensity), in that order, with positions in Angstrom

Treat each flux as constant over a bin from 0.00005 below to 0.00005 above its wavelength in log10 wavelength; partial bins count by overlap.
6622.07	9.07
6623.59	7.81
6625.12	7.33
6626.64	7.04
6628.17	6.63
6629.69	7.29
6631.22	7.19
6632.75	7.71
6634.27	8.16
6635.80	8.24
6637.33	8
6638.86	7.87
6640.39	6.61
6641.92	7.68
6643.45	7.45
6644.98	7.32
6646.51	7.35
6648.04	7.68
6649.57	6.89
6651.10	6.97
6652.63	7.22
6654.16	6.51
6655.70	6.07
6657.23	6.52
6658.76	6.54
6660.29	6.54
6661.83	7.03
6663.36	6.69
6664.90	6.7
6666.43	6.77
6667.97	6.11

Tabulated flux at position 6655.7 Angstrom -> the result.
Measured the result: 6.07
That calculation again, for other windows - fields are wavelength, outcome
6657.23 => 6.52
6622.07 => 9.07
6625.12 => 7.33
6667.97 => 6.11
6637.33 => 8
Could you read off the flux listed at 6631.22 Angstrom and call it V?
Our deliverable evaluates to 7.19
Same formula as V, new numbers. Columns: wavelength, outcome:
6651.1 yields 6.97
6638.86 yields 7.87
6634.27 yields 8.16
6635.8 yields 8.24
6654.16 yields 6.51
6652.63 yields 7.22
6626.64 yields 7.04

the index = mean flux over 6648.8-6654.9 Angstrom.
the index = 6.91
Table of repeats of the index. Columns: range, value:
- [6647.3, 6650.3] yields 7.29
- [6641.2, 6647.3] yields 7.45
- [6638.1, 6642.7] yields 7.38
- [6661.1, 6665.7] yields 6.81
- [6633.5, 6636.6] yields 8.2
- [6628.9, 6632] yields 7.24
